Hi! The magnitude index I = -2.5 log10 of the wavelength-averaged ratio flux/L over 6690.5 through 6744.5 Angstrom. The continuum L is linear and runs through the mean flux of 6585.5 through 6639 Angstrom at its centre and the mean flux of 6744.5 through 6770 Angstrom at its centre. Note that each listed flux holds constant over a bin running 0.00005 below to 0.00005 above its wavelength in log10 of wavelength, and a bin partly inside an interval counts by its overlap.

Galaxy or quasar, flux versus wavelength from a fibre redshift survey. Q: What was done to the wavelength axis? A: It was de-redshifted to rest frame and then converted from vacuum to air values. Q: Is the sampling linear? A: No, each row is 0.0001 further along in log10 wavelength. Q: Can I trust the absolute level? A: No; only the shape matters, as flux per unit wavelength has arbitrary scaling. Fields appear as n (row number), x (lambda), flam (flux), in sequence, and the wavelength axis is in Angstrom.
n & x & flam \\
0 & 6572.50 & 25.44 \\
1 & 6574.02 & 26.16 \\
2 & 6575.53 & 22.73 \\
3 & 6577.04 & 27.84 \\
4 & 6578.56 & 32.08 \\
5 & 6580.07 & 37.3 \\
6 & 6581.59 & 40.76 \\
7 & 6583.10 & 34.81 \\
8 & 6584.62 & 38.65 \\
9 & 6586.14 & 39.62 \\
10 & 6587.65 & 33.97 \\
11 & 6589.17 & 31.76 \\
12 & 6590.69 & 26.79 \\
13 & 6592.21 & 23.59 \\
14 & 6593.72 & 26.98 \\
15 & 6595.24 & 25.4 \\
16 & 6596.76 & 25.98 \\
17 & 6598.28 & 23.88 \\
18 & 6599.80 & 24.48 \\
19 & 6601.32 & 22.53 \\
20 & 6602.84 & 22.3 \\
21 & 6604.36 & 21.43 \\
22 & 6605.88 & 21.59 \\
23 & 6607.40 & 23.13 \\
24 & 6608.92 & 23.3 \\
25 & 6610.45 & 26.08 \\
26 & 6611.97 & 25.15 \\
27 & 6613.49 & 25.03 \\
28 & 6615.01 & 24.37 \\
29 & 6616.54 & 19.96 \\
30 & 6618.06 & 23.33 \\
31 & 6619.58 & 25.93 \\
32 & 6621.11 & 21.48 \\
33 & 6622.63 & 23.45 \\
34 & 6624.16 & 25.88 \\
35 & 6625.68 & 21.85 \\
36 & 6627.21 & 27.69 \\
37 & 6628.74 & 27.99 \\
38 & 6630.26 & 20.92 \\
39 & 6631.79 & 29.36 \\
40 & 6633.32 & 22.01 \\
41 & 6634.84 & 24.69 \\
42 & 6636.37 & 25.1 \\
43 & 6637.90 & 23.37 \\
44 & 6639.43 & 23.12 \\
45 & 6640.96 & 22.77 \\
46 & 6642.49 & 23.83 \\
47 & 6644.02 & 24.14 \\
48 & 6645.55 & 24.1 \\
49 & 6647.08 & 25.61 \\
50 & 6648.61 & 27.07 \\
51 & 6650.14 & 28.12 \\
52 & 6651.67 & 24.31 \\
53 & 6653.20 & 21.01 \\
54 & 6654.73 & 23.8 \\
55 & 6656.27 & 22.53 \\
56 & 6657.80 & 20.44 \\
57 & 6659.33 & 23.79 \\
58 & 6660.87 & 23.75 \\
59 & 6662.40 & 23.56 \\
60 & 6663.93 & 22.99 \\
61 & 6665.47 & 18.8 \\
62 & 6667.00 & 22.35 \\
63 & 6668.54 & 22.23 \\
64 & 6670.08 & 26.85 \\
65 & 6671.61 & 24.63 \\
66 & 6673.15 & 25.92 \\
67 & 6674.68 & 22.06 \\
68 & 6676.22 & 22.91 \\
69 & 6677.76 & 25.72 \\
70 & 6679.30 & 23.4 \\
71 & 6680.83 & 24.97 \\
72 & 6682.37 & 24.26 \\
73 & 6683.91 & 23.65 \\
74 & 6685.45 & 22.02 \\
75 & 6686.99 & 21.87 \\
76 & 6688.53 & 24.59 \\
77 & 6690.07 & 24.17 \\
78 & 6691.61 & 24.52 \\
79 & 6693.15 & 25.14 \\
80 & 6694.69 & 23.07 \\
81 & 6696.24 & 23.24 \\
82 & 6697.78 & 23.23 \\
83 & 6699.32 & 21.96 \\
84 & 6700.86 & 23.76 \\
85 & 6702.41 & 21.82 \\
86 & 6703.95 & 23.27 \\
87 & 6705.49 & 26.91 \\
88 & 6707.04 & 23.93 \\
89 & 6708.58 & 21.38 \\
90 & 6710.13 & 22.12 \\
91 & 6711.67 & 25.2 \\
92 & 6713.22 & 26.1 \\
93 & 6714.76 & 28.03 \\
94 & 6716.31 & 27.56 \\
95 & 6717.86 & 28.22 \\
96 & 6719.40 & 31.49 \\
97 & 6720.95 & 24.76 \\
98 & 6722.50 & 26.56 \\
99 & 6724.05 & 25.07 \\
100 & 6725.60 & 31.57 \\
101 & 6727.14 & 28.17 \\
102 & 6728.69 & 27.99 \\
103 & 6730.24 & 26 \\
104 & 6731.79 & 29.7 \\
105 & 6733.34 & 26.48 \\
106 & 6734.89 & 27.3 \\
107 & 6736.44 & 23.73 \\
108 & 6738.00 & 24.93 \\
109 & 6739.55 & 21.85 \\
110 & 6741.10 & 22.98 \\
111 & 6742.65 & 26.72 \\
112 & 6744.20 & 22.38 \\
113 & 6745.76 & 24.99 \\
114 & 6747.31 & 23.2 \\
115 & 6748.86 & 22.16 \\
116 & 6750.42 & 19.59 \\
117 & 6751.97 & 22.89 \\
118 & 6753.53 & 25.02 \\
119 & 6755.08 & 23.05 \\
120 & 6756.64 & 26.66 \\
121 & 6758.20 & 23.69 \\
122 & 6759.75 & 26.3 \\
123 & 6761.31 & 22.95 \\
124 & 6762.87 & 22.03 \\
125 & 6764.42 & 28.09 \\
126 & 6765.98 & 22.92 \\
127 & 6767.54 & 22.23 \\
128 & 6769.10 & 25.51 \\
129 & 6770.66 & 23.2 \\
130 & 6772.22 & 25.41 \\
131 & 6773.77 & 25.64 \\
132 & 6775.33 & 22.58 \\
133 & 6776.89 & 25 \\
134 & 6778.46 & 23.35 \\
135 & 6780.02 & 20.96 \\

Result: -0.05 mag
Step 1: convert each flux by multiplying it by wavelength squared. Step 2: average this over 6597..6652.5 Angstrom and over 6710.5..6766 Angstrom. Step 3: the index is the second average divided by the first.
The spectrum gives 1.09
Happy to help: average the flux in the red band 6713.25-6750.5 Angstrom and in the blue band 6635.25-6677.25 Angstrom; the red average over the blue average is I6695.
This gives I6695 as 1.1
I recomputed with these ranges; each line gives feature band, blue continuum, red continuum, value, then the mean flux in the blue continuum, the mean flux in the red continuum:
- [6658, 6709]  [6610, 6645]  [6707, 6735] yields 0.099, 24.2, 26.8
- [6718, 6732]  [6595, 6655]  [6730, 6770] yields -0.150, 24.1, 24.3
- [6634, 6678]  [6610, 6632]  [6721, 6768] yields 0.037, 24.4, 24.9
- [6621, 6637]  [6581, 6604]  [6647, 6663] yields 0.060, 29.2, 23.9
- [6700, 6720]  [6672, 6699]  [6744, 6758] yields -0.075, 23.8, 23.4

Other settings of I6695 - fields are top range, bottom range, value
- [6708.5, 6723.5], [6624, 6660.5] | 1.08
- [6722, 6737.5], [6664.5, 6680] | 1.16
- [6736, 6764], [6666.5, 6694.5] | 0.99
